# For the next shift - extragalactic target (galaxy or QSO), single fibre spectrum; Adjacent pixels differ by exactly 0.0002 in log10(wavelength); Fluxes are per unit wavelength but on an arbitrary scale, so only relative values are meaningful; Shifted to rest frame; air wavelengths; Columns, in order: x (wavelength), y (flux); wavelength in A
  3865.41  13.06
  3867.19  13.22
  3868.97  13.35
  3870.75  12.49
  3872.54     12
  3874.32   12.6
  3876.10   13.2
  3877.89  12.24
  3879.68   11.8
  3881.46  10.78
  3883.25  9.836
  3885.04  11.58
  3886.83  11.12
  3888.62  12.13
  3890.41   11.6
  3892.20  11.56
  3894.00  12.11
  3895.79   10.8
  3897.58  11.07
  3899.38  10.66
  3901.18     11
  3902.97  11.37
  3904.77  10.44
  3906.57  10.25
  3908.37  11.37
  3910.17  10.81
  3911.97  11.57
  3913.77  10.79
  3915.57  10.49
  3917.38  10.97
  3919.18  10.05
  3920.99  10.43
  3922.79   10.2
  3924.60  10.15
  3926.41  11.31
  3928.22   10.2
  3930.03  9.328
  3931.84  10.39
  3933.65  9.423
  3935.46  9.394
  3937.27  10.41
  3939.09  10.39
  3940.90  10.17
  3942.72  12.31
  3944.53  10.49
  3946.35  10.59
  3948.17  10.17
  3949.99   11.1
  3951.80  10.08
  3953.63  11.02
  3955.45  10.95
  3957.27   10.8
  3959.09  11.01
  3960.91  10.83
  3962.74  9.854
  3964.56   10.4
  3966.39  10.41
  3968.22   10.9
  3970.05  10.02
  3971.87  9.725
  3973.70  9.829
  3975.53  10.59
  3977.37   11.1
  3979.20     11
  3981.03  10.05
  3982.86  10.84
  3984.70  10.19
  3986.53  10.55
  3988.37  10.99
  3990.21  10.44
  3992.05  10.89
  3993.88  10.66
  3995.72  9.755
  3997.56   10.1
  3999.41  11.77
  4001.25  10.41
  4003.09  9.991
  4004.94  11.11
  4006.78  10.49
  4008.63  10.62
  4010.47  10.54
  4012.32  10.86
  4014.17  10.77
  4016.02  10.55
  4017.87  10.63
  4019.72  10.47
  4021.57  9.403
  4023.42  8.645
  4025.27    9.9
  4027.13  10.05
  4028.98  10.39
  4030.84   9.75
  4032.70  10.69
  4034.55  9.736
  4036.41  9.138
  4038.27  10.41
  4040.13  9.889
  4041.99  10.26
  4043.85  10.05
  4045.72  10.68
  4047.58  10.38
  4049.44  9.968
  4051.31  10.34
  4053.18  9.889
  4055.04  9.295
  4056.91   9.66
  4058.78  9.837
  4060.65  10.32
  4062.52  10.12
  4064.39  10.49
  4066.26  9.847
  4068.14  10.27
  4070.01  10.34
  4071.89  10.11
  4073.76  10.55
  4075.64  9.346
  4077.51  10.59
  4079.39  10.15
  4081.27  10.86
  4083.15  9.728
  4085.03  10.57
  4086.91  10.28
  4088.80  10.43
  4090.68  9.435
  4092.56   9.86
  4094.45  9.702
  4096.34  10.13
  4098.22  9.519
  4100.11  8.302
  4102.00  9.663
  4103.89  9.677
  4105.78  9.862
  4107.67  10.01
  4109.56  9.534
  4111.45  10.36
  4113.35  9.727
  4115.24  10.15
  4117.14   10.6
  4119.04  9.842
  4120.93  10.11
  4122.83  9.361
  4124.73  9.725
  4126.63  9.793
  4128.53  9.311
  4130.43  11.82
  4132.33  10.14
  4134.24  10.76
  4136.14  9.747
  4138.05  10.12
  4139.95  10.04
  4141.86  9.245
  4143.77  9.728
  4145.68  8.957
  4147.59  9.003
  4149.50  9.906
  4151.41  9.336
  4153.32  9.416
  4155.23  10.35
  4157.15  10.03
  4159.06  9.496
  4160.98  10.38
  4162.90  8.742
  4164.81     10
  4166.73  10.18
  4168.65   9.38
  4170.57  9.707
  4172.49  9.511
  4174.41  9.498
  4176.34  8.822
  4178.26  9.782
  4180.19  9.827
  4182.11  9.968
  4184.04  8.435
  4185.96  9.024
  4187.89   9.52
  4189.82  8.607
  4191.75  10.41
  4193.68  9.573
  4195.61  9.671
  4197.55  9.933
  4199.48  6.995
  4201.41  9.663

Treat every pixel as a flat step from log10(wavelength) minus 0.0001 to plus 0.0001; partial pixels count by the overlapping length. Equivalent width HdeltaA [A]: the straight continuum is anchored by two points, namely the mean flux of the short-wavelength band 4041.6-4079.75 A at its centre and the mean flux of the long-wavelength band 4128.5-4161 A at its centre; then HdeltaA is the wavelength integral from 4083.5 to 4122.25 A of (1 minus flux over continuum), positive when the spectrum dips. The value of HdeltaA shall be 0.4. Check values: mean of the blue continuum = 10.1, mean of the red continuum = 9.88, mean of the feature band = 9.88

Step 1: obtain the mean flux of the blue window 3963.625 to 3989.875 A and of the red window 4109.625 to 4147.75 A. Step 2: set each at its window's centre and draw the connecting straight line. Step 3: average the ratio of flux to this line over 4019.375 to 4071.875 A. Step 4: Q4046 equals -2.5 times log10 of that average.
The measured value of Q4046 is 0.02 mag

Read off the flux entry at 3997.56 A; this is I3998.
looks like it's 10.1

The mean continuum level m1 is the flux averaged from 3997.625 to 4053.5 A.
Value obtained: 10.3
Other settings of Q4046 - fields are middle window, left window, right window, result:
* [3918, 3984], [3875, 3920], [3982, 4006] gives 0.042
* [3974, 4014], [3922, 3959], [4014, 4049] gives -0.039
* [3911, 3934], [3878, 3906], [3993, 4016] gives 0.062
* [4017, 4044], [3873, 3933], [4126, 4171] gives 0.047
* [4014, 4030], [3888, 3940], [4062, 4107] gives 0.021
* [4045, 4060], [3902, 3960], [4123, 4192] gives 0.010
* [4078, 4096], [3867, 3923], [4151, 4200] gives -0.003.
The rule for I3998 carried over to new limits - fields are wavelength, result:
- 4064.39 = 10.49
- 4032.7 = 10.69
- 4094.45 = 9.702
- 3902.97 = 11.37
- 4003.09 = 9.991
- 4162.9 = 8.742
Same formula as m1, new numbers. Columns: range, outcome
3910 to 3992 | 10.5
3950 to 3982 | 10.5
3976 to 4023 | 10.5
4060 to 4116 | 10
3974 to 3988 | 10.6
